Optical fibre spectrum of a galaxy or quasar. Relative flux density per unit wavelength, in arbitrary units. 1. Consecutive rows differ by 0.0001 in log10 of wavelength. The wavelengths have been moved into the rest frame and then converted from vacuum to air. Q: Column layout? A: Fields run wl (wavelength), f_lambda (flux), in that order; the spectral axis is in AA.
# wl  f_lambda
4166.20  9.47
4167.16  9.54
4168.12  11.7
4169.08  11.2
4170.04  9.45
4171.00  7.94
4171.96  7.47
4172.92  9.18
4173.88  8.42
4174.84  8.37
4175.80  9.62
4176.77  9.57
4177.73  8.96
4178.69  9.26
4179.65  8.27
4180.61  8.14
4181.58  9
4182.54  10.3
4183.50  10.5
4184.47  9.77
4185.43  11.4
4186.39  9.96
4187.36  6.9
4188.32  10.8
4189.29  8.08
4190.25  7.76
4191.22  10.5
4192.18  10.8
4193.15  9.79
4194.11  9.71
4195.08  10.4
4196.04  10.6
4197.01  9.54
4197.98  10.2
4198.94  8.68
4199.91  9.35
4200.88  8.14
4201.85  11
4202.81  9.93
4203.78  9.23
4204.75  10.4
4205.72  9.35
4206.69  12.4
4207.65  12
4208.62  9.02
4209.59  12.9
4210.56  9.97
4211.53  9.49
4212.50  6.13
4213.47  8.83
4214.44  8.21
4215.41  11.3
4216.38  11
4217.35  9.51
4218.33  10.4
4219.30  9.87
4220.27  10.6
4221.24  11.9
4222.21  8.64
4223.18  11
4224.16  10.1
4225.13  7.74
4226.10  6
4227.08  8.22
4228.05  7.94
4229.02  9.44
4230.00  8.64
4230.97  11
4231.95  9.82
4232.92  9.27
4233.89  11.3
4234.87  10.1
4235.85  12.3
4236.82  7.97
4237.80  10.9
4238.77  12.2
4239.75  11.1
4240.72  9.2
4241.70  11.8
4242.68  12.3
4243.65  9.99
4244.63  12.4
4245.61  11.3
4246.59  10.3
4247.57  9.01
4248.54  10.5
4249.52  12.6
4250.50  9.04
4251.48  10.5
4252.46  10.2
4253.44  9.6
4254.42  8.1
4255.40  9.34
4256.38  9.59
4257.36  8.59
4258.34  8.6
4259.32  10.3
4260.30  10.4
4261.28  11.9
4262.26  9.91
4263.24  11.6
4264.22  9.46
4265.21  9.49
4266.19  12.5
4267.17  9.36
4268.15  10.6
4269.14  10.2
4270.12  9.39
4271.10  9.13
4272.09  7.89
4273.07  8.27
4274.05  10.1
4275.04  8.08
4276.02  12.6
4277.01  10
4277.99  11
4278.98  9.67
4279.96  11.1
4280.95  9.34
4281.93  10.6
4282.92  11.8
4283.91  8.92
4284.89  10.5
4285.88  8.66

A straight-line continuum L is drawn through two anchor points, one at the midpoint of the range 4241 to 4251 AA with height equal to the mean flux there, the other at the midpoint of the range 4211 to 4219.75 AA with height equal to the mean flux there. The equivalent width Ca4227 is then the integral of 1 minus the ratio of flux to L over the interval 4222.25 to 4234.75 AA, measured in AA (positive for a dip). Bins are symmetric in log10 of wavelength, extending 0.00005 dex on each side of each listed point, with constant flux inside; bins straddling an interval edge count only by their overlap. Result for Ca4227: 1.0 AA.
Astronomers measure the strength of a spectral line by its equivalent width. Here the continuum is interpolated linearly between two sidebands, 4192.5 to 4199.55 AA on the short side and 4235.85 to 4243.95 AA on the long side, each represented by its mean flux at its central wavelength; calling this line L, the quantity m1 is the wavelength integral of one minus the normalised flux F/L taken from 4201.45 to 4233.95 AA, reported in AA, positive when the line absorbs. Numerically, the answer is 1.8 AA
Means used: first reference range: 9.86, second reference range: 10.8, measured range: 9.76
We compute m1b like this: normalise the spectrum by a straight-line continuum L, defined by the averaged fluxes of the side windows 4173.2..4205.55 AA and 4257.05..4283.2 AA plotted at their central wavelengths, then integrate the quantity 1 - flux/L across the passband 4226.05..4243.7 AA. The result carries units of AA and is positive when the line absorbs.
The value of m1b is -0.5 AA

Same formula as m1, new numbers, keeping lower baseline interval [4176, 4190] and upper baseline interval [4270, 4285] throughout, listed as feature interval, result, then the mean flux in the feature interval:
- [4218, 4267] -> -2.0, 10.1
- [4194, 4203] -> -0.3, 9.75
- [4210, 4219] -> 0.1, 9.46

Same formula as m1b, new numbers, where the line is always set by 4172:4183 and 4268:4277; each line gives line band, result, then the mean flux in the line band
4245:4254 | -0.9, 10.3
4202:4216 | -1.3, 9.98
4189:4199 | -0.7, 9.72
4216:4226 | -0.7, 9.91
